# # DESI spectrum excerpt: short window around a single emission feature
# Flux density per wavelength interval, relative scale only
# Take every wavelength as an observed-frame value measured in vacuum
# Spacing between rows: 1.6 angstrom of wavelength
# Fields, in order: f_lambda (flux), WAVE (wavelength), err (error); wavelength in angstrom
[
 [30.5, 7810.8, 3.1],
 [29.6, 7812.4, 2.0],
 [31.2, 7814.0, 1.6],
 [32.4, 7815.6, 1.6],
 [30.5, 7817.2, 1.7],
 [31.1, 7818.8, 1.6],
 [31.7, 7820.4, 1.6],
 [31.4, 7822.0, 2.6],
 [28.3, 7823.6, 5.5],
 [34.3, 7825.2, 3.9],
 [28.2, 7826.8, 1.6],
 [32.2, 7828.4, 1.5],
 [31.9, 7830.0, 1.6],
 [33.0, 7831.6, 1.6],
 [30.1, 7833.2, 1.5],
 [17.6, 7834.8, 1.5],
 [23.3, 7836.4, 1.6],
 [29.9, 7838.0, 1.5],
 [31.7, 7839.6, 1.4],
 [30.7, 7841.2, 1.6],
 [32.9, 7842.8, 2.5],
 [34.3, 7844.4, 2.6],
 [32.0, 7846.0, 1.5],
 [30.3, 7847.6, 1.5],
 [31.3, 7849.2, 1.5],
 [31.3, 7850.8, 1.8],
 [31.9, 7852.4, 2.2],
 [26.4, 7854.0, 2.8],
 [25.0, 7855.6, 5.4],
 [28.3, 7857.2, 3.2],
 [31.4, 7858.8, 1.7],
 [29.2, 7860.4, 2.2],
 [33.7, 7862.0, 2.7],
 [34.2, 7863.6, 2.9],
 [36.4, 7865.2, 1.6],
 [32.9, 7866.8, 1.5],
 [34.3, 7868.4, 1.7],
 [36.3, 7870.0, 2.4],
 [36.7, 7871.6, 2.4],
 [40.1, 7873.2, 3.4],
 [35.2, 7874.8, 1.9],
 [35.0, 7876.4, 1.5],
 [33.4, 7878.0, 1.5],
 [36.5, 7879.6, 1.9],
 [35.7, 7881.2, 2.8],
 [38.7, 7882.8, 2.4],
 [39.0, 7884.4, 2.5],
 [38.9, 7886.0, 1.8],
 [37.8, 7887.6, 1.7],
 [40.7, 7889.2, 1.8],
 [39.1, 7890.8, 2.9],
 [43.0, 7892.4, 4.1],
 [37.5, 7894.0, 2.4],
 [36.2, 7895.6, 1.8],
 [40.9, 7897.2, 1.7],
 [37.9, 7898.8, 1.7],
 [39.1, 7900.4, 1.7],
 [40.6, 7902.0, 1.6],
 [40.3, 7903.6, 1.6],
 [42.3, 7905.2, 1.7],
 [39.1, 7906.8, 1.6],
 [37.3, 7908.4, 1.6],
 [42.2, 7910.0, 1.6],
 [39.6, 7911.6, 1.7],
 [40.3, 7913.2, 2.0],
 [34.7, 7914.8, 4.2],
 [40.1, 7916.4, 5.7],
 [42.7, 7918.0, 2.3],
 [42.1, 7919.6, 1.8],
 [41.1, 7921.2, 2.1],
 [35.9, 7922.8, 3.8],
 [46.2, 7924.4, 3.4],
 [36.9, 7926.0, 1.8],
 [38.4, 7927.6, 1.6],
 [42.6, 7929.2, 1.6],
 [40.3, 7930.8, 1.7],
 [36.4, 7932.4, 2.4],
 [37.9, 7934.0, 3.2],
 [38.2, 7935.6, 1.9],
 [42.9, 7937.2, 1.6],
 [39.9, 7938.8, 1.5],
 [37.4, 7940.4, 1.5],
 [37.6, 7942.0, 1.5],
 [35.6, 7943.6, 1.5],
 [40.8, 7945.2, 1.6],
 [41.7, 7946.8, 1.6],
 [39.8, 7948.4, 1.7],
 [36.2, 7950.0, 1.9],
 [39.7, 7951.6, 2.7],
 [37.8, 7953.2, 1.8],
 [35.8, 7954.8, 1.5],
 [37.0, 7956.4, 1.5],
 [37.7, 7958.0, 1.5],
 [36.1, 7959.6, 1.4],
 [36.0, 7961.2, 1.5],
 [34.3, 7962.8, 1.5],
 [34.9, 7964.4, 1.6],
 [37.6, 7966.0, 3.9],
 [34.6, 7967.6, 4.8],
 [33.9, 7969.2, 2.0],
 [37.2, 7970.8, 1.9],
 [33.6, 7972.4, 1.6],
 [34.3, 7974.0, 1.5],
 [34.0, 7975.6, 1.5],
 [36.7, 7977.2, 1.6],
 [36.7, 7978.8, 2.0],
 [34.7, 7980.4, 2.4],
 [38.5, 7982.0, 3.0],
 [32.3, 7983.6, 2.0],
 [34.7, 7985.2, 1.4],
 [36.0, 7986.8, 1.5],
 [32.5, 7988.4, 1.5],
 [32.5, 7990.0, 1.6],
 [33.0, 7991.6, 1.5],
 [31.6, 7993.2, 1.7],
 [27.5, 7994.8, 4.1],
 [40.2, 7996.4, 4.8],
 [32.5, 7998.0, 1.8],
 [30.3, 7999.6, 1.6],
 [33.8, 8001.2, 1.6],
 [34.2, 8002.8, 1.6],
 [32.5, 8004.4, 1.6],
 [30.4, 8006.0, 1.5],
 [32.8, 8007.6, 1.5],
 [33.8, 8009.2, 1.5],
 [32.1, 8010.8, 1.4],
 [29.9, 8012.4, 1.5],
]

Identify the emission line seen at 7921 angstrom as Mg II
